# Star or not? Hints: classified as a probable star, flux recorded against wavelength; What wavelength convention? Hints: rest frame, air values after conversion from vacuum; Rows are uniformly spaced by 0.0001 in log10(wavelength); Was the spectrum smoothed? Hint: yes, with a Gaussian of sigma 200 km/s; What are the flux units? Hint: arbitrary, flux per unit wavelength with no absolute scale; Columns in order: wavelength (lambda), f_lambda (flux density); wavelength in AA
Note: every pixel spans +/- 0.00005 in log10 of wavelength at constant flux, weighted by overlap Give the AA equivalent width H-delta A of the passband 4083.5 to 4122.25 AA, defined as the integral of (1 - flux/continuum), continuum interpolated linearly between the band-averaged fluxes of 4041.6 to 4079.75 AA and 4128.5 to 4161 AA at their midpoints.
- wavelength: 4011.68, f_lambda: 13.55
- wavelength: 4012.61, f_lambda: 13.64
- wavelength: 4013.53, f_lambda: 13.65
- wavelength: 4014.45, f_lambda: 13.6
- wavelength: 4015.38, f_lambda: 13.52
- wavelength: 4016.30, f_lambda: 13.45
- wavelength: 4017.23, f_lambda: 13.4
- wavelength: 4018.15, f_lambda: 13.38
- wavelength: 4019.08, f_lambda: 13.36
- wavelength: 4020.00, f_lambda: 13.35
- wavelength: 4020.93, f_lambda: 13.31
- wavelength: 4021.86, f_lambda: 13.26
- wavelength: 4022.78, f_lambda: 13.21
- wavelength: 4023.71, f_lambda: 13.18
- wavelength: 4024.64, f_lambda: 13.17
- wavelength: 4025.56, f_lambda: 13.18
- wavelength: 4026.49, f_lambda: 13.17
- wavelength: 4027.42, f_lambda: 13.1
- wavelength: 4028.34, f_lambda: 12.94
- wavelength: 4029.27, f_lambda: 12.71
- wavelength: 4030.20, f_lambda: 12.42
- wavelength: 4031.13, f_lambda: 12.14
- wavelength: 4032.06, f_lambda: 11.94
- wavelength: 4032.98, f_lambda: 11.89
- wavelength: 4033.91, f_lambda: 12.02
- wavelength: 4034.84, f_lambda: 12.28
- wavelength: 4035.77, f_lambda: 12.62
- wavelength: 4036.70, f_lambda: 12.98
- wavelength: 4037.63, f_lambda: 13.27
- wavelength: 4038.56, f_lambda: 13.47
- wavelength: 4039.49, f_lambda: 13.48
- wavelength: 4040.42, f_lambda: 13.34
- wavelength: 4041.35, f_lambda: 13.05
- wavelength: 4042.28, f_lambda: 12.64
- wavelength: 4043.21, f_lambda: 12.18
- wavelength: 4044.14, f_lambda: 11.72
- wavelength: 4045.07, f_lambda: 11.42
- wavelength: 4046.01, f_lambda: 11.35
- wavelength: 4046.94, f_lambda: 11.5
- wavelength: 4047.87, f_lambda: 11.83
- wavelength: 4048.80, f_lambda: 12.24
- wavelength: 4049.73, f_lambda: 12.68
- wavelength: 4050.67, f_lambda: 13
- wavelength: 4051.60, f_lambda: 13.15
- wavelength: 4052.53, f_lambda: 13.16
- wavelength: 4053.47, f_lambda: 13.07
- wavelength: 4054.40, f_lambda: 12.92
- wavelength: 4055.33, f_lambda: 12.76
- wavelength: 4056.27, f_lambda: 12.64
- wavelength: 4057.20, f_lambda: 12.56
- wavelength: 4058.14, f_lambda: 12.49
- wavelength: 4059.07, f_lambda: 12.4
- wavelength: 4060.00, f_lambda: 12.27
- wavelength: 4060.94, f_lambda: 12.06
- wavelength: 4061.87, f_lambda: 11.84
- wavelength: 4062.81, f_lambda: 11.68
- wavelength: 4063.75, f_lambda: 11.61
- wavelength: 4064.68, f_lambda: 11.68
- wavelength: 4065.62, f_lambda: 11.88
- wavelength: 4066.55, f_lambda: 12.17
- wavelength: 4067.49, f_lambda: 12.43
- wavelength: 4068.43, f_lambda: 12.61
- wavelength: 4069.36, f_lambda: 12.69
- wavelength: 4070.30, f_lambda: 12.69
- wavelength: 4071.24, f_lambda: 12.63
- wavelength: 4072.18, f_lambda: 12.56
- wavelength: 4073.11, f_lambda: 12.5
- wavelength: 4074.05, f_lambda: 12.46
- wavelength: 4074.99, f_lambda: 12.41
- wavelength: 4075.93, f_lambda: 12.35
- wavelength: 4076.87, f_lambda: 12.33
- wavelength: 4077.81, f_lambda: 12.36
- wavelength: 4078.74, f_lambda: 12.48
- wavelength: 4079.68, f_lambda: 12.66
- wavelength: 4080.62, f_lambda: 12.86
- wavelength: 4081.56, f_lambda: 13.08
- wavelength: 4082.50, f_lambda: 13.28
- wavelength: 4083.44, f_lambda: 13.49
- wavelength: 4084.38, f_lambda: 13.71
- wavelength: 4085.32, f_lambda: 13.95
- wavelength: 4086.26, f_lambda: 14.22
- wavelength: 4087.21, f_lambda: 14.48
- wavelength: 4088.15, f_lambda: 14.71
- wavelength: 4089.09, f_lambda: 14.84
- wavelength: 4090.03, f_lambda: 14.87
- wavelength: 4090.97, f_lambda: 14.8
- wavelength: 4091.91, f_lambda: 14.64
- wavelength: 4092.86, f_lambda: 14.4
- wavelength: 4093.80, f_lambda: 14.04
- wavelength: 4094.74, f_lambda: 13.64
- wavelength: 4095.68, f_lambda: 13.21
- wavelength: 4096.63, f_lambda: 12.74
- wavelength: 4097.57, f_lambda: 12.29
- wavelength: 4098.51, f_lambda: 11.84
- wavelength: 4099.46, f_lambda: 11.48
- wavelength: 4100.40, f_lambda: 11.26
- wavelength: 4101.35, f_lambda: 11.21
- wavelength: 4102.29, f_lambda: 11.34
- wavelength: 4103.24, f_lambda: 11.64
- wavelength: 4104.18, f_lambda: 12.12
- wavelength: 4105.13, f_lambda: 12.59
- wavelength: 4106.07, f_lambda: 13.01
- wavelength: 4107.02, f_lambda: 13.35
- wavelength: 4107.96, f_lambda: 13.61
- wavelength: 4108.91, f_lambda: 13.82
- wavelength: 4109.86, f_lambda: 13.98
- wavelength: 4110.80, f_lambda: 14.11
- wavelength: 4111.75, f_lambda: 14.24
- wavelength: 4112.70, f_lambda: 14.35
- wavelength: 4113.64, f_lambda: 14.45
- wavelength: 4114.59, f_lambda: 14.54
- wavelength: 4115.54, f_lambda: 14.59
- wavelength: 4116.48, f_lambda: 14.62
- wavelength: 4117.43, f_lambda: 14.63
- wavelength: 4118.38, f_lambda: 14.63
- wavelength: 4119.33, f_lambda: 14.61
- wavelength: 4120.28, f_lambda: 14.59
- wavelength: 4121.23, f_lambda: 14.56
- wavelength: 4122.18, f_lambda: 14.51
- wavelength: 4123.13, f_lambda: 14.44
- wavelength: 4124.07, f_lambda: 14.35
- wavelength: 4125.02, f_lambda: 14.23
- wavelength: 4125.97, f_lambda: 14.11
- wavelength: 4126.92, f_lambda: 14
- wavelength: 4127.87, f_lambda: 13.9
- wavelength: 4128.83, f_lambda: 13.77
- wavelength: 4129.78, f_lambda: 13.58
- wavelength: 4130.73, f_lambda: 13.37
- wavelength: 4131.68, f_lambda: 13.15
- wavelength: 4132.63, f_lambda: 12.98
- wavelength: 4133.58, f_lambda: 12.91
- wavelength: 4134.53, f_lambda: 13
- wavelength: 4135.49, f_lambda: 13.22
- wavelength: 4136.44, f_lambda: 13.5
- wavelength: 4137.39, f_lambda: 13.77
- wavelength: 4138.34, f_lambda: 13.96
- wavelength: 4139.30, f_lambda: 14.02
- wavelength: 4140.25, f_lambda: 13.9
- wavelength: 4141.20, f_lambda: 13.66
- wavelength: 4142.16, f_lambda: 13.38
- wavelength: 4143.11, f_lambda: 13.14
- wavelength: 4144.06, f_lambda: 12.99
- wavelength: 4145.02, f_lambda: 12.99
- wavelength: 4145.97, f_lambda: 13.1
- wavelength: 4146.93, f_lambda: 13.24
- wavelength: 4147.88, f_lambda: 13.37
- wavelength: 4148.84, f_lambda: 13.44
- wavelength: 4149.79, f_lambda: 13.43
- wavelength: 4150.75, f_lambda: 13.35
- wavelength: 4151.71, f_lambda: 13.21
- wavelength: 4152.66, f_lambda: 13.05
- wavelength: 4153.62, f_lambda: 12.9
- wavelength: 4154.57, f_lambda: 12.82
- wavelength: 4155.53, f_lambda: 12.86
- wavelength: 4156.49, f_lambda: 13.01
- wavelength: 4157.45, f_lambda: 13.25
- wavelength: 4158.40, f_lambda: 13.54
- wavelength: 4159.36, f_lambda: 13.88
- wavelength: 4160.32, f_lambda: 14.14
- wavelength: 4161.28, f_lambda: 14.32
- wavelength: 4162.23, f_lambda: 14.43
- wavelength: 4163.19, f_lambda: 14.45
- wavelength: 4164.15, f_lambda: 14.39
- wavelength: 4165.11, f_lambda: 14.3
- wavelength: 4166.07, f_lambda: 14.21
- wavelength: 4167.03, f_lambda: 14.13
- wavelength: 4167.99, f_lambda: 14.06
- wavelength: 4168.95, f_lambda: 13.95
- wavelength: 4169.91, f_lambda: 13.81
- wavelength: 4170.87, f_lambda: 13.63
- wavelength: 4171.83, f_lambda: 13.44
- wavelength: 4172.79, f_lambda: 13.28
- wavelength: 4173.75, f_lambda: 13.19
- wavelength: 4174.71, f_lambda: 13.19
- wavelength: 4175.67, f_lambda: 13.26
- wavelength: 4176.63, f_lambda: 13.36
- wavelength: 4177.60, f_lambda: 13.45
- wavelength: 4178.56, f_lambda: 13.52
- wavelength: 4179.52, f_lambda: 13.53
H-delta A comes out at -2.42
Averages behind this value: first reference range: 12.3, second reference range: 13.4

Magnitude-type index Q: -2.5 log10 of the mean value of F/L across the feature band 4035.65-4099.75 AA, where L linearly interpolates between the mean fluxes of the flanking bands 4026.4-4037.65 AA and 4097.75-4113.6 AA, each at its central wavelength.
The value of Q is -0.015 mag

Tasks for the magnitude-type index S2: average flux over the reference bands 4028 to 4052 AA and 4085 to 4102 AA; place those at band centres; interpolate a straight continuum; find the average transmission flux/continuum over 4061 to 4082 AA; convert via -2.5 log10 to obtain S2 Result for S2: 0.06 mag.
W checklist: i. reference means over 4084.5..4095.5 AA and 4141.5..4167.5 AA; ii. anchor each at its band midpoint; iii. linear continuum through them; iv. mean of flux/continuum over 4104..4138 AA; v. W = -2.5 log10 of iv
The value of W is 0.01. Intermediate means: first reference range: 14.4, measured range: 13.9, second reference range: 13.5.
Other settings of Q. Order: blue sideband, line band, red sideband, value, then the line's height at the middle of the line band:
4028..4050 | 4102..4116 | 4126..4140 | -0.02 mag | 13.2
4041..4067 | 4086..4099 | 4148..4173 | -0.09 mag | 12.8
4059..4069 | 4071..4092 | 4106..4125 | -0.05 mag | 12.8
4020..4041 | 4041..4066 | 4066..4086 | 0.05 mag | 12.8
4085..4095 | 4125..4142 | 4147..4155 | 0.00 mag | 13.6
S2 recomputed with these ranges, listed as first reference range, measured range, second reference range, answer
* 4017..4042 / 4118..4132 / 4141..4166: -0.060 mag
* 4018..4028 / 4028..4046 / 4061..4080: 0.038 mag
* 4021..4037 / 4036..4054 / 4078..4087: 0.025 mag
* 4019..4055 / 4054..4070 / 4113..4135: 0.070 mag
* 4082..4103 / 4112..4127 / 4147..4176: -0.079 mag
